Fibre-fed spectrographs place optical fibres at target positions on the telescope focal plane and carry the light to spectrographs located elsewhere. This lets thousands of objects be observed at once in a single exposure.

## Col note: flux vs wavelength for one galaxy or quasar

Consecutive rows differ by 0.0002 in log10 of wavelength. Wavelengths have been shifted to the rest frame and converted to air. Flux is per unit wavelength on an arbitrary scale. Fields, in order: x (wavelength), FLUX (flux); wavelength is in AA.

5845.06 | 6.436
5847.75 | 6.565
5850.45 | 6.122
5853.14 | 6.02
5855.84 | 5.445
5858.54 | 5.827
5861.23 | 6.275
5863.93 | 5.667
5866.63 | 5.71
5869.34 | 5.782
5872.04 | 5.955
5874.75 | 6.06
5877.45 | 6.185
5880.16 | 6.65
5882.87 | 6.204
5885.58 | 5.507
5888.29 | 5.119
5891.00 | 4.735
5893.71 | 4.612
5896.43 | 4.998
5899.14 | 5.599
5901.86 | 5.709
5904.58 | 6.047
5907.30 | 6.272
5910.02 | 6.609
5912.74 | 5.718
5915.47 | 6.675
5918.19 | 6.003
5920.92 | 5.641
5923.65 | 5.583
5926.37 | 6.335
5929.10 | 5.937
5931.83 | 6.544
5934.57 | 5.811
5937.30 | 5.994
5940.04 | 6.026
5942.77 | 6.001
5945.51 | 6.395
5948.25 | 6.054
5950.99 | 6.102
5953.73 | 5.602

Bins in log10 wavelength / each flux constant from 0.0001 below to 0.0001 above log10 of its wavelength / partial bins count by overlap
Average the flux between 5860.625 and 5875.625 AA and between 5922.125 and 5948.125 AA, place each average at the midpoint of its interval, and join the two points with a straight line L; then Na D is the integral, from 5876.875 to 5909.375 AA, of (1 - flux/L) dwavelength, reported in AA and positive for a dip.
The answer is 1.7 AA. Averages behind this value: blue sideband 5.88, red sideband 6.07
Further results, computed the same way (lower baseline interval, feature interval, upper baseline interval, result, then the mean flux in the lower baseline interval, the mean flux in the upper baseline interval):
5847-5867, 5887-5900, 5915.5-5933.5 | 2.2 AA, 5.95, 6.05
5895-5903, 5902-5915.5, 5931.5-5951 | -1.4 AA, 5.42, 6.09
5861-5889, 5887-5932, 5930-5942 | 2.0 AA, 5.92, 6.08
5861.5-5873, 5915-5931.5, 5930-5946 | 0.1 AA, 5.82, 6.11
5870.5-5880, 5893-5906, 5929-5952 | 1.5 AA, 6.14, 6.1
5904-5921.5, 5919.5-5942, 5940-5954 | 0.5 AA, 6.16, 6.07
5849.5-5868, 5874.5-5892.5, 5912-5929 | 0.5 AA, 5.86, 6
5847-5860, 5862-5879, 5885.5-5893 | -1.2 AA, 5.97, 5.02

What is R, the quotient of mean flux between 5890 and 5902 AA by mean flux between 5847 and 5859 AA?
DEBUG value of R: 0.85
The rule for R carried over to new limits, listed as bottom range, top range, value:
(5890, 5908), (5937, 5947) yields 1.13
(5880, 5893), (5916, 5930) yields 1.08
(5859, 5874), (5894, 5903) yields 0.91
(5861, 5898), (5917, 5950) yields 1.07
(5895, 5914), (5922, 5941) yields 1.03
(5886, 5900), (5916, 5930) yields 1.18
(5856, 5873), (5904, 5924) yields 1.04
